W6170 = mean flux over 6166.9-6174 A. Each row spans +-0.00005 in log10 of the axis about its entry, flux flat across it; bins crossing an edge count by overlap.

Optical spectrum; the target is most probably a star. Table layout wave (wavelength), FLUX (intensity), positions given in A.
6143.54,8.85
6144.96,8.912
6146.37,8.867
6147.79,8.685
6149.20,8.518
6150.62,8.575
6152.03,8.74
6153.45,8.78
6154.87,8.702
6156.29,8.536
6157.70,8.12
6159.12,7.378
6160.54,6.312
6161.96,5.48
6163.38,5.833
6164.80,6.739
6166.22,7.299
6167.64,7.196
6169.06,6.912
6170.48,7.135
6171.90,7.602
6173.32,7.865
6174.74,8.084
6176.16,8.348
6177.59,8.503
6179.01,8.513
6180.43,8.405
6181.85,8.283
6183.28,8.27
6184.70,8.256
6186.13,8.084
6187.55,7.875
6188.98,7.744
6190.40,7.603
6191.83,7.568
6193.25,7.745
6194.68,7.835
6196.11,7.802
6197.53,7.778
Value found 7.34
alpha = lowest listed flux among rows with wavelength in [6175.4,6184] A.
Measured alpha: 8.27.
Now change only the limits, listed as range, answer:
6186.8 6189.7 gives 7.744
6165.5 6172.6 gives 6.912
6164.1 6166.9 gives 6.739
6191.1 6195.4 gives 7.568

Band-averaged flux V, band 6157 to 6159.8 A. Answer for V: 7.75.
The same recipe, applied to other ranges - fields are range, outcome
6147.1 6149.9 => 8.62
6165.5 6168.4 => 7.24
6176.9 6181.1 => 8.49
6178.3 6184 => 8.37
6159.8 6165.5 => 6.09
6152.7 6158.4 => 8.53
